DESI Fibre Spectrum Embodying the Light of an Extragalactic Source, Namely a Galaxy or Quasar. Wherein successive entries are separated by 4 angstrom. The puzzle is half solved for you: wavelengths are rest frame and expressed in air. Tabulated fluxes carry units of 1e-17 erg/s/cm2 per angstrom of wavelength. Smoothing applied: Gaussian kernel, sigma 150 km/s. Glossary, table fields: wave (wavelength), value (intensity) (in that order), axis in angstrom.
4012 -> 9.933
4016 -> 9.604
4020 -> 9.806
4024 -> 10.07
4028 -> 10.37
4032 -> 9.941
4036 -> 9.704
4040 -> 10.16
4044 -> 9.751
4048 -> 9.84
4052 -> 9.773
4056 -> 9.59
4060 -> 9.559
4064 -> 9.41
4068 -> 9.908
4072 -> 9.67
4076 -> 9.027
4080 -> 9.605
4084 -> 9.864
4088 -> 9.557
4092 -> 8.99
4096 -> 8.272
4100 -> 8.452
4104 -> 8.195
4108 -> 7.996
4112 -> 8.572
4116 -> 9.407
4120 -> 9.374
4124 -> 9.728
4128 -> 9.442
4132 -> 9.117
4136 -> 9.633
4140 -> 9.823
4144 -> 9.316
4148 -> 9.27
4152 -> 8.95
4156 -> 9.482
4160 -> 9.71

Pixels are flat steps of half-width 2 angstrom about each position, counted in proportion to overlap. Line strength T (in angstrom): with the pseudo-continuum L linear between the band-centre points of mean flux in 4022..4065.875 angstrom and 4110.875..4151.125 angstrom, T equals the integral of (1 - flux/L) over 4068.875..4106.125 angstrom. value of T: 2.00 angstrom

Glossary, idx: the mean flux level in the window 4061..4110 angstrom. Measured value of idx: 9.09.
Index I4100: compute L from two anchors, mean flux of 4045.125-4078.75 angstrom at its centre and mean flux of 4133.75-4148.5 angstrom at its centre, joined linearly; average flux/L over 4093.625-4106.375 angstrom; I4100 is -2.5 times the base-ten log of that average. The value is 0.152 mag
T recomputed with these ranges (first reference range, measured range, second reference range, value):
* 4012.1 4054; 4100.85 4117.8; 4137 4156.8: 1.8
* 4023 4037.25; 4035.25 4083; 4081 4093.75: 0.4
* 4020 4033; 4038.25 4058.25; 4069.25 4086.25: 0.1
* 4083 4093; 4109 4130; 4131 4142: 0.6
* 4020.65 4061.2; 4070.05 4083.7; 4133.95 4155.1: 0.3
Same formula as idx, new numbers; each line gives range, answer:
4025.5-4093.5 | 9.7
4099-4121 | 8.64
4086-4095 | 9.16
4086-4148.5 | 9.07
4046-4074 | 9.68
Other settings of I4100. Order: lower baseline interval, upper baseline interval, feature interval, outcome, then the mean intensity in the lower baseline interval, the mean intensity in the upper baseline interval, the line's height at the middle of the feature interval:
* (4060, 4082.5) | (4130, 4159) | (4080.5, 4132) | 0.05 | 9.53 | 9.38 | 9.46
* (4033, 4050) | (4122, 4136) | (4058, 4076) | 0.02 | 9.87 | 9.46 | 9.75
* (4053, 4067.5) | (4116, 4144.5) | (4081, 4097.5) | 0.04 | 9.58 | 9.49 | 9.54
